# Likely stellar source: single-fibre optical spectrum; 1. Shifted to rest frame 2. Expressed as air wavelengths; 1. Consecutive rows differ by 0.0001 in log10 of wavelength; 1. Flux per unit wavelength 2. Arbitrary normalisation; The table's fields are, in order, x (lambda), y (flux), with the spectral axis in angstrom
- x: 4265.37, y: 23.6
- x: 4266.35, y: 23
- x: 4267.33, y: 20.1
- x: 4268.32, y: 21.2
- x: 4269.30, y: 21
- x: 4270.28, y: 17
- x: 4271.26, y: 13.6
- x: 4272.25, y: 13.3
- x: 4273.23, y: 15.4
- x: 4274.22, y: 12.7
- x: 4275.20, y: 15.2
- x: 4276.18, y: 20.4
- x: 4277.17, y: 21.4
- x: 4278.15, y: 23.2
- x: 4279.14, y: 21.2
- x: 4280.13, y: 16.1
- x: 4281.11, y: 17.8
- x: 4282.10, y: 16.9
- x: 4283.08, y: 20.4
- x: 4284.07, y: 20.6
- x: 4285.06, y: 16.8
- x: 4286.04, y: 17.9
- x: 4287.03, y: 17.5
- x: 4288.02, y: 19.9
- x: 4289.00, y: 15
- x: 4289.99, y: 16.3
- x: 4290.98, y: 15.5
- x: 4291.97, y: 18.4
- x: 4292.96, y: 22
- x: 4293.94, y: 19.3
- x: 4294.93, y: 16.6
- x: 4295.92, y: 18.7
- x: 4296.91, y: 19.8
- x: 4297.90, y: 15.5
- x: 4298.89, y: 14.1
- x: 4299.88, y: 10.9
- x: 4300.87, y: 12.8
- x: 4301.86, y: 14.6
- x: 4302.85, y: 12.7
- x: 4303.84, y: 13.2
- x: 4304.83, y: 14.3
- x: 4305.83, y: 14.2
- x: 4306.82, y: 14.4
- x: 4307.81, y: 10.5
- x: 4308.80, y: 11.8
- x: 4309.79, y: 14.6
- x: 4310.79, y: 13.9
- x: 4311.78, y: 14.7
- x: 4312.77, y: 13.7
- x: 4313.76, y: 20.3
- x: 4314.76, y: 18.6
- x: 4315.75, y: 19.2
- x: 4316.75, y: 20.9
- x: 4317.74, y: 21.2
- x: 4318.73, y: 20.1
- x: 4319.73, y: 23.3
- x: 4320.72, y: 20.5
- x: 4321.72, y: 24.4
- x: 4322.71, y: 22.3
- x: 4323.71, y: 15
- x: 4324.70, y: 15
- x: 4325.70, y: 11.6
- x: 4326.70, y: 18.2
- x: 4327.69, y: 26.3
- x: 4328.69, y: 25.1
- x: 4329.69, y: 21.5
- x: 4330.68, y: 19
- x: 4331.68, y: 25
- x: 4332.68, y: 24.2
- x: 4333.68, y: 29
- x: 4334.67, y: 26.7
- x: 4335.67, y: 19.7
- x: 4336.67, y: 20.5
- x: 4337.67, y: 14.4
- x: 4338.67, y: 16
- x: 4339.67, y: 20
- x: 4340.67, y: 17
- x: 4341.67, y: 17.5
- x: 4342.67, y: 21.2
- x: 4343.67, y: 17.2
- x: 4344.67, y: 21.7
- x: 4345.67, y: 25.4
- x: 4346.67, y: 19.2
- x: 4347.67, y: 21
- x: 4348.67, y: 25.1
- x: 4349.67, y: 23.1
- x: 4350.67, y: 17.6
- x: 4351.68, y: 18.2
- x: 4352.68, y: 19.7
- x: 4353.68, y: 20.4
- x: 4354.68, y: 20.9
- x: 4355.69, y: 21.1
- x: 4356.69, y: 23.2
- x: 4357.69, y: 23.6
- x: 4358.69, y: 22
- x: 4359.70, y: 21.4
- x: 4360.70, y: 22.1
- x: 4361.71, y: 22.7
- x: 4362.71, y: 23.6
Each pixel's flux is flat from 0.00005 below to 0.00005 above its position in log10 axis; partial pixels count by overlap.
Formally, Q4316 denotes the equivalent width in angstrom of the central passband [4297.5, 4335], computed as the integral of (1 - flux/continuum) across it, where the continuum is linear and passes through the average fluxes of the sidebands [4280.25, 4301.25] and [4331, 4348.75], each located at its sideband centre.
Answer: 2.7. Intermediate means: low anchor 17.3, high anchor 21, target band 18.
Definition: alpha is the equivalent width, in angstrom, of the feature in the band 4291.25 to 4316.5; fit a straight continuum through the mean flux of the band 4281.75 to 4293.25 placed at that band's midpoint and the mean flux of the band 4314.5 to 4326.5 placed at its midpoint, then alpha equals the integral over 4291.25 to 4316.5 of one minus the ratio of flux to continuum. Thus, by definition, 4.14 angstrom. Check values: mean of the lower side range 18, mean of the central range 15.6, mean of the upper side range 19.3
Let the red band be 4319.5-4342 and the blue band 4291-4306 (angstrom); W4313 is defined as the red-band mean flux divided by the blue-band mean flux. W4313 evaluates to 1.30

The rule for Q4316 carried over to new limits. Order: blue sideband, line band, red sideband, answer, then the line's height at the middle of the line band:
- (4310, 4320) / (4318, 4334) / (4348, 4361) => -1.6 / 19.2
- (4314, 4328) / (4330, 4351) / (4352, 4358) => -0.4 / 20.6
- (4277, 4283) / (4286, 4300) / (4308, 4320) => 1.0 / 18.6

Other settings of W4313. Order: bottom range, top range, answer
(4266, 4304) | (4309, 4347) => 1.14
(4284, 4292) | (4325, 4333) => 1.22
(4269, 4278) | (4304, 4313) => 0.80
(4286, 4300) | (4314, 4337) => 1.22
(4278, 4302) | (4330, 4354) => 1.19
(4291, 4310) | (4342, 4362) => 1.40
